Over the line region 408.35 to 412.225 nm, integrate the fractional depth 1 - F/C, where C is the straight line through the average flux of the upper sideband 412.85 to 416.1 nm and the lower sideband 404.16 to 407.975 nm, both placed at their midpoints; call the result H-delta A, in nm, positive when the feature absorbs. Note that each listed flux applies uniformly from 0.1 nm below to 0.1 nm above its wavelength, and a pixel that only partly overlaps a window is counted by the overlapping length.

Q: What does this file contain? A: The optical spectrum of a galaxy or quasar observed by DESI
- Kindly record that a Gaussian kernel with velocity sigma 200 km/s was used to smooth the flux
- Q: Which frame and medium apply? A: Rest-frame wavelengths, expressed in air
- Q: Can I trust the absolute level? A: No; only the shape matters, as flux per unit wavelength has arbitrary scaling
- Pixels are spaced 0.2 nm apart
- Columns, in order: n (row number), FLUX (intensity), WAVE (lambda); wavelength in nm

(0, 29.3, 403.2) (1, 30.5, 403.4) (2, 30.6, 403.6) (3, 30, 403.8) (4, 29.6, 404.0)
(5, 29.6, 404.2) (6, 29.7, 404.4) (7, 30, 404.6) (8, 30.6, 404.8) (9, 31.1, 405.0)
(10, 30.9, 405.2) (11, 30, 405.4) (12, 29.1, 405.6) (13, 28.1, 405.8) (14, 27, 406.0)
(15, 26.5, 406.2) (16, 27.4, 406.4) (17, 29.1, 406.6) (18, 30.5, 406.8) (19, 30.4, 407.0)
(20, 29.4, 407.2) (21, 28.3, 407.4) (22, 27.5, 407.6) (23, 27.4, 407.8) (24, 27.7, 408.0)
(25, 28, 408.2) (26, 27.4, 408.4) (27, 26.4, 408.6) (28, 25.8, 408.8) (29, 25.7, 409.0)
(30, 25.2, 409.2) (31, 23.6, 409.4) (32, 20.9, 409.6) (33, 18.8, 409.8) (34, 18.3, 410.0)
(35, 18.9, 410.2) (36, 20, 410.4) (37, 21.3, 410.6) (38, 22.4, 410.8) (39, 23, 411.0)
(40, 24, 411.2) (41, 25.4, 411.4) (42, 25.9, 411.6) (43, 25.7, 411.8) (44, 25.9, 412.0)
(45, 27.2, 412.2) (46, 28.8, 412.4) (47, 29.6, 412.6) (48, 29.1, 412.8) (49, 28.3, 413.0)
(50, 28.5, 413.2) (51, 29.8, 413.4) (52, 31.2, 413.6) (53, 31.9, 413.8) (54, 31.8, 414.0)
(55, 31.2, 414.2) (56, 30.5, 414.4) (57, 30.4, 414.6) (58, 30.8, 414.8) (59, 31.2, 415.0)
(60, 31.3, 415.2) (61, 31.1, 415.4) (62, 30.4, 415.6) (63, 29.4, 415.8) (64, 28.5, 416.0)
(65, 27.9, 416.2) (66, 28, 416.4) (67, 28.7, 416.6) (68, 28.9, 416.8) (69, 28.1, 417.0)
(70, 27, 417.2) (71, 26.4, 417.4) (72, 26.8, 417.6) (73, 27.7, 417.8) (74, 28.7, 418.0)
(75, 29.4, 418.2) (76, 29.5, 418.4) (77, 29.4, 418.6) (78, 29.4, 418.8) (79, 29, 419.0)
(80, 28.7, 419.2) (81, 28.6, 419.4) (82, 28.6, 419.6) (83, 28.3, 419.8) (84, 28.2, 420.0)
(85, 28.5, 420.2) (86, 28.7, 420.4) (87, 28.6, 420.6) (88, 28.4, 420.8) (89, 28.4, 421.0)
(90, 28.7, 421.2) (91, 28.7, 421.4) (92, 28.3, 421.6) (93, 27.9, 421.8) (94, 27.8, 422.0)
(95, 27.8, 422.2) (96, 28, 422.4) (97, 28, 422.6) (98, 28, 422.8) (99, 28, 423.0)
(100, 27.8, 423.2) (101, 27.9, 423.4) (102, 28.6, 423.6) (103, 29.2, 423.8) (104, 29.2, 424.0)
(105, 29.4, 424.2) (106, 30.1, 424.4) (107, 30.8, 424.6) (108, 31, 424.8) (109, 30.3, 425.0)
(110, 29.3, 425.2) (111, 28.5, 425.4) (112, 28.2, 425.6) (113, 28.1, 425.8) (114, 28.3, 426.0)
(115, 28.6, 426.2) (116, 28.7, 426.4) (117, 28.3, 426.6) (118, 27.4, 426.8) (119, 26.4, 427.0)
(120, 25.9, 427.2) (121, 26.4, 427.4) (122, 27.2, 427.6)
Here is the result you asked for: 0.814 nm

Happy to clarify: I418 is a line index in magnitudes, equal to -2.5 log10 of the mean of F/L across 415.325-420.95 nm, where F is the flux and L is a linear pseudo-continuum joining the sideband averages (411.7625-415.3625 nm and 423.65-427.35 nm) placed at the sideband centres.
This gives 0.03 mag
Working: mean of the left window 29.7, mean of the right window 28.7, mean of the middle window 28.6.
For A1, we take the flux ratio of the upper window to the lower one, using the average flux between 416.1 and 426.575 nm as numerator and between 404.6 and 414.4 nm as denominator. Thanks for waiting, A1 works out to 1.06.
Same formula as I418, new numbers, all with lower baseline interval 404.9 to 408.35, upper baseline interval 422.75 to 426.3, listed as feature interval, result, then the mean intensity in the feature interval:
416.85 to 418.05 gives 0.054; 27.5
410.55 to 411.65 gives 0.212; 23.7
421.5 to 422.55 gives 0.037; 28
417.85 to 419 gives -0.011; 29.2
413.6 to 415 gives -0.083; 31.1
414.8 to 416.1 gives -0.056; 30.4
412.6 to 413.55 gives -0.012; 29.1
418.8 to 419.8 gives 0.006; 28.8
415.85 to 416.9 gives 0.015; 28.4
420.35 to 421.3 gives 0.014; 28.6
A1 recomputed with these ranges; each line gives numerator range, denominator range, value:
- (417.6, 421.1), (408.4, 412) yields 1.23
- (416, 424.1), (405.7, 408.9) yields 1.01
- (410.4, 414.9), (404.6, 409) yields 0.97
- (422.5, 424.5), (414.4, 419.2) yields 0.98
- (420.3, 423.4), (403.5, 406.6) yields 0.96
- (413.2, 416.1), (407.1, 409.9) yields 1.18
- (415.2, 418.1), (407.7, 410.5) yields 1.19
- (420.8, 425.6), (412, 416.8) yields 0.97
